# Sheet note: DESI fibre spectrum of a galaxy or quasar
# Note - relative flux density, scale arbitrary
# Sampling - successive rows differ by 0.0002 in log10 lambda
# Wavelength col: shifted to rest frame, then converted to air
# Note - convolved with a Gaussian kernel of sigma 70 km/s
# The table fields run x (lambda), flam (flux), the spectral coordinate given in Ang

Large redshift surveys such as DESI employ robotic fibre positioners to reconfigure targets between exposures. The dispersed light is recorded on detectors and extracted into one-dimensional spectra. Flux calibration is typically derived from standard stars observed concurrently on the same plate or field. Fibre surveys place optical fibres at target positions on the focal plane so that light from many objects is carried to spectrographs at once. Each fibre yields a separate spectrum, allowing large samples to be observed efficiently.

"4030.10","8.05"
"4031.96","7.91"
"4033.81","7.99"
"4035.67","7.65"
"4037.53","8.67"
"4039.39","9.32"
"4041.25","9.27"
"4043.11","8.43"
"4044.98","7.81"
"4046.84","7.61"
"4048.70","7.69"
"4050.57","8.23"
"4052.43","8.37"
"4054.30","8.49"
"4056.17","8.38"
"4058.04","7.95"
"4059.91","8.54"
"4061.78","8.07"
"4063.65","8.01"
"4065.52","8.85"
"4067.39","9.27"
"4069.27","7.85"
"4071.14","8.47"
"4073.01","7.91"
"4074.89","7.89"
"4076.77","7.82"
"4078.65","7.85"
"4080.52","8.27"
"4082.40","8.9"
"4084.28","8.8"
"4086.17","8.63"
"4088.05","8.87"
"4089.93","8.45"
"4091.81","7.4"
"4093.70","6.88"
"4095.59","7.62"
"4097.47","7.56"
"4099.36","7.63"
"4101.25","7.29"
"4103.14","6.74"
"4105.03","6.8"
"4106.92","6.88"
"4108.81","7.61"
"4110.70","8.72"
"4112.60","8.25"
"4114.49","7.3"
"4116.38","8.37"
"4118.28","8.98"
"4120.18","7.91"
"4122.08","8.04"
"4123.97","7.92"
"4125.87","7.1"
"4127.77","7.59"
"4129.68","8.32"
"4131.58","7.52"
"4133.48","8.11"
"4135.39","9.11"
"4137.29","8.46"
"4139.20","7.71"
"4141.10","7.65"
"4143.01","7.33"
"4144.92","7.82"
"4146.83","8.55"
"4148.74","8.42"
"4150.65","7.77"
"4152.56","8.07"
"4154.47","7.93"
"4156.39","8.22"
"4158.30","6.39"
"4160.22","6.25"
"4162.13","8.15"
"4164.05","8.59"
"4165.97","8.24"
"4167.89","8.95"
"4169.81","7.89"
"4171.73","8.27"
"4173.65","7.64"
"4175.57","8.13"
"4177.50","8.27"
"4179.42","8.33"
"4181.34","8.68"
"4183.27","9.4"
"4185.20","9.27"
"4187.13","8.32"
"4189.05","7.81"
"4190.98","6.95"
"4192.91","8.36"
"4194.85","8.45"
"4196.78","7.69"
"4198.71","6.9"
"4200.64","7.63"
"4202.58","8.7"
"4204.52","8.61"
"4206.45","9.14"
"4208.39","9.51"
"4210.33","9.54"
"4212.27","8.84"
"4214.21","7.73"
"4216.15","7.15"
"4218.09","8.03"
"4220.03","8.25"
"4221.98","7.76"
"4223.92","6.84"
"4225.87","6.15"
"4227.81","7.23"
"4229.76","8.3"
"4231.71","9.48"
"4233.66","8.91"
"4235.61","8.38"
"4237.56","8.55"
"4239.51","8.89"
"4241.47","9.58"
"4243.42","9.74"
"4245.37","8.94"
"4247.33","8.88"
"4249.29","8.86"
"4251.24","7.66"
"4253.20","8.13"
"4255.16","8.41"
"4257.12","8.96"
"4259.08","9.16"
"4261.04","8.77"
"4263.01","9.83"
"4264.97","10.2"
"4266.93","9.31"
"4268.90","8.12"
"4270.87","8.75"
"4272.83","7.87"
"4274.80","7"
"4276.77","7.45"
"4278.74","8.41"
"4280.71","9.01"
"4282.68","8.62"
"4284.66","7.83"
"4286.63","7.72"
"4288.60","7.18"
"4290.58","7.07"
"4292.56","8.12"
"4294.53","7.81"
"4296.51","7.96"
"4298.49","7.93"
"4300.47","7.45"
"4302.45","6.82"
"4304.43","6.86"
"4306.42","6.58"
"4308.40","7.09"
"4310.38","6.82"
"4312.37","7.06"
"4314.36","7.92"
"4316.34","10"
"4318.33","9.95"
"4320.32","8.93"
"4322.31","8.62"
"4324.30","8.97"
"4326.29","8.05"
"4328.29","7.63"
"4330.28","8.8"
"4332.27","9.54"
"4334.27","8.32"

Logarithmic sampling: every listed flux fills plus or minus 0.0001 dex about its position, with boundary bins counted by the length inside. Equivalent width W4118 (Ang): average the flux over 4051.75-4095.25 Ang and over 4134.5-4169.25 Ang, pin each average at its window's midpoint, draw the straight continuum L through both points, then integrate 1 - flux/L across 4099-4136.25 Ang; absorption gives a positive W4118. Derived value 1.3 Ang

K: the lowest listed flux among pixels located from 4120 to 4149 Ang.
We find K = 7.1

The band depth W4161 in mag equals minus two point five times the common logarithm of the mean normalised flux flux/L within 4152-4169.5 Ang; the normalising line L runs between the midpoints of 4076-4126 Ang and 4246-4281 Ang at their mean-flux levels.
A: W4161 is 0.039 mag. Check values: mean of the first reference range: 7.89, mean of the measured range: 7.86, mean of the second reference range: 8.59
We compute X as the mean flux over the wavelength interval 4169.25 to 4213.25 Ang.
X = 8.37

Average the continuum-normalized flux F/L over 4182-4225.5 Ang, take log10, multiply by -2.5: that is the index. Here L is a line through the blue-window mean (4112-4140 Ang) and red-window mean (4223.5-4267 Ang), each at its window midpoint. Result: 0.03 mag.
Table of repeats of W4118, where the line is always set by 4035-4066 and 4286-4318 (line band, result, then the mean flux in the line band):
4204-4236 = -1.65 Ang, 8.22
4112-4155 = 0.31 Ang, 8.01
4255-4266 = -2.27 Ang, 9.29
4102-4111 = 0.99 Ang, 7.25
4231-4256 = -3.39 Ang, 8.8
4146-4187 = -1.01 Ang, 8.16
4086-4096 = 0.30 Ang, 7.94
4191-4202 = 0.17 Ang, 7.76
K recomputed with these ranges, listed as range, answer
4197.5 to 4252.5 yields 6.15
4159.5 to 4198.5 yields 6.25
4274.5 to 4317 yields 6.58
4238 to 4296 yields 7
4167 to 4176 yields 7.64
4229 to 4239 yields 8.3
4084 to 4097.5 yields 6.88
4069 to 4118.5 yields 6.74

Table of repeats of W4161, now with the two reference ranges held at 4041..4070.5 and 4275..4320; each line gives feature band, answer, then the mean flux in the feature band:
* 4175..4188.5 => -0.08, 8.62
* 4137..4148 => 0.03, 7.9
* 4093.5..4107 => 0.14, 7.21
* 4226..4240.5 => -0.06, 8.39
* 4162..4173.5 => -0.03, 8.31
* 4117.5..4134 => 0.03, 7.93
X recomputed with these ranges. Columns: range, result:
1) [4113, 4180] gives 7.98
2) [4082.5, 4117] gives 7.79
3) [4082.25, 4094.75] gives 8.22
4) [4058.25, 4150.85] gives 8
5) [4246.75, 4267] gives 8.91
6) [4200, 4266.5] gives 8.56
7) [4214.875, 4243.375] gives 8.16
